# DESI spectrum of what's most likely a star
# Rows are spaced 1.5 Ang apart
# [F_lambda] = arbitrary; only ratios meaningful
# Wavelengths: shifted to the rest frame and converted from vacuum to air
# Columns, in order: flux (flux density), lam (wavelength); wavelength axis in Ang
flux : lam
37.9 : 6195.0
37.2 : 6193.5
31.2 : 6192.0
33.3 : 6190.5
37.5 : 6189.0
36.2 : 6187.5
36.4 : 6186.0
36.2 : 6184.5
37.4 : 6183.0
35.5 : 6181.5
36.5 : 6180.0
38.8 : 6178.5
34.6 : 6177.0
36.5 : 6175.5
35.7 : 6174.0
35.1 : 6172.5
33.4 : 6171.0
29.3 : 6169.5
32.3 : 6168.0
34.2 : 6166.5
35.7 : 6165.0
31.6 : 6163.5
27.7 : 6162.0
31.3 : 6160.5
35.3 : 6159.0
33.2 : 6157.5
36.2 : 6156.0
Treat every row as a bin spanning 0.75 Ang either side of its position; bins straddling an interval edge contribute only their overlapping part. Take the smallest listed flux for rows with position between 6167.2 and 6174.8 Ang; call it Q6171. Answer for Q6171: 29.3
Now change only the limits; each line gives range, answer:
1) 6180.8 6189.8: 35.5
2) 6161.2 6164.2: 27.7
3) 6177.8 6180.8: 36.5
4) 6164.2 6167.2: 34.2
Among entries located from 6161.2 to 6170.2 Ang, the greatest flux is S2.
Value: 35.7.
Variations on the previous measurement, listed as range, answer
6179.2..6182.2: 36.5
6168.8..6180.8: 38.8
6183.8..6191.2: 37.5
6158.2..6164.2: 35.3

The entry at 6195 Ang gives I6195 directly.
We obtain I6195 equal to 37.9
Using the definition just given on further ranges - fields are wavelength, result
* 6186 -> 36.4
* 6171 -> 33.4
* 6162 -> 27.7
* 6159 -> 35.3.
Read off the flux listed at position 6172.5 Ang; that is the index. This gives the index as 35.1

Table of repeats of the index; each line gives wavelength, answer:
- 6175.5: 36.5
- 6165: 35.7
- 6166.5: 34.2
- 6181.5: 35.5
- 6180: 36.5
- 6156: 36.2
